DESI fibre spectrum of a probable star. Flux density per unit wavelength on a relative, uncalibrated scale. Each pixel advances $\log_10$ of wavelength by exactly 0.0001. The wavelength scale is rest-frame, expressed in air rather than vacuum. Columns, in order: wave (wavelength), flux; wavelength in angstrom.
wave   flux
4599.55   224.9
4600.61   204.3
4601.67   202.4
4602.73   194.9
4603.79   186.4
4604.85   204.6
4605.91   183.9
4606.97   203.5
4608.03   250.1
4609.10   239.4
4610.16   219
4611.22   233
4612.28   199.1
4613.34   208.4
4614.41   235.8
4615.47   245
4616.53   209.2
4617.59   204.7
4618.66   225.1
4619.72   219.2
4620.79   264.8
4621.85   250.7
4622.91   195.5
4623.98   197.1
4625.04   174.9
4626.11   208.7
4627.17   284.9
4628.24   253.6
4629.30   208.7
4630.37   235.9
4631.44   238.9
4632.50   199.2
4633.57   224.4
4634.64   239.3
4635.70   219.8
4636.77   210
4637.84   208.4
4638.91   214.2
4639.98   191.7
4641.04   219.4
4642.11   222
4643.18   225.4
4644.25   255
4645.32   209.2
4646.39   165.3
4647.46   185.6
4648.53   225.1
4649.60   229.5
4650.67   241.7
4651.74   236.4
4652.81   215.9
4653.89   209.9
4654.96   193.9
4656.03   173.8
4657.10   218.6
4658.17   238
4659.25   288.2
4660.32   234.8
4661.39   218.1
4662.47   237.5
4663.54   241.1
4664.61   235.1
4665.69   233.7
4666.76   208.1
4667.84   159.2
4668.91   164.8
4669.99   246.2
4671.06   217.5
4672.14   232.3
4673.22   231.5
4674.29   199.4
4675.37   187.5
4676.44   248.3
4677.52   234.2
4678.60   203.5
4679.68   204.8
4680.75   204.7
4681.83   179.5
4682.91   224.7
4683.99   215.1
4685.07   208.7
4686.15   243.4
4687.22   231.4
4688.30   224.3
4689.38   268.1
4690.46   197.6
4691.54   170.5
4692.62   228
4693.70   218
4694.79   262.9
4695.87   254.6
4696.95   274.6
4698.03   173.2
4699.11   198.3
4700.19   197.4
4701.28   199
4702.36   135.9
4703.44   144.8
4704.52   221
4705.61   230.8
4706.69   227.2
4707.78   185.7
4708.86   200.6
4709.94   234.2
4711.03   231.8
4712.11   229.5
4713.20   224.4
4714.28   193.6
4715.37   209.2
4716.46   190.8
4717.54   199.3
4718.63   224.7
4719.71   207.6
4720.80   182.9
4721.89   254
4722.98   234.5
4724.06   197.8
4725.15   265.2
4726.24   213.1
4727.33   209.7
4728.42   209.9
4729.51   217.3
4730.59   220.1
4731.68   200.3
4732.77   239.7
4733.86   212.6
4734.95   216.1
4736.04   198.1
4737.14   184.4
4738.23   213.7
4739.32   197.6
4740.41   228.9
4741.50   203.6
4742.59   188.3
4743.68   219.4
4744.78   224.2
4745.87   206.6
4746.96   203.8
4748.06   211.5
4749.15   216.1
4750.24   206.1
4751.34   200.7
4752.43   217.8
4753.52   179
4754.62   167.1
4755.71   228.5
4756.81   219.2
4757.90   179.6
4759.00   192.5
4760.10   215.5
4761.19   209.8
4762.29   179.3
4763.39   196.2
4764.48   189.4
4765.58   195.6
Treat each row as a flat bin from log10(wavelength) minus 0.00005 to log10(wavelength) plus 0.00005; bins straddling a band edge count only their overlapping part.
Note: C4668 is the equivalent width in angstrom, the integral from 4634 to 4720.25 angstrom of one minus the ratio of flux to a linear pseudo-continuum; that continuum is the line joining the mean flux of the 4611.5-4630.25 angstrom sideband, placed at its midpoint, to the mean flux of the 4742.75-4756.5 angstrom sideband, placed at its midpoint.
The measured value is 0.1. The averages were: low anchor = 223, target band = 215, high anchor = 206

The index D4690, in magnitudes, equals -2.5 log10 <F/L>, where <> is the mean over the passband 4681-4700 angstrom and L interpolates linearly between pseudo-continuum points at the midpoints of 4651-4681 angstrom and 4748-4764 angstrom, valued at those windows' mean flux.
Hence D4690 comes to -0.04 mag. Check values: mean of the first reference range 219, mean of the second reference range 201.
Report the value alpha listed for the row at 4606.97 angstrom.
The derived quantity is 203.5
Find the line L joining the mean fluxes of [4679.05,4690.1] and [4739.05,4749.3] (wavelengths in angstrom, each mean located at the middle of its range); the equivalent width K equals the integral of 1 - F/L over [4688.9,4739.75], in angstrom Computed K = 0.6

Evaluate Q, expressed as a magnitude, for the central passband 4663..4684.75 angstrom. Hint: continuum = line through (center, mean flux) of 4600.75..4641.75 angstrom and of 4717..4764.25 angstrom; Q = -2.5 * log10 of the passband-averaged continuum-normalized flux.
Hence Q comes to 0.004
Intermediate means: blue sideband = 218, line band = 214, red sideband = 209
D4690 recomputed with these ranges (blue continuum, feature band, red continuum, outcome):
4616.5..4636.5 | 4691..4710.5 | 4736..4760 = 0.02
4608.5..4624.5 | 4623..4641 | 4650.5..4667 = 0.03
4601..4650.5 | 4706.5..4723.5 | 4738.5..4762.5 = -0.03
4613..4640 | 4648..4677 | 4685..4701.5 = 0.01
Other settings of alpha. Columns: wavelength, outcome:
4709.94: 234.2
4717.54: 199.3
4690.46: 197.6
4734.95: 216.1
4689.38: 268.1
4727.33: 209.7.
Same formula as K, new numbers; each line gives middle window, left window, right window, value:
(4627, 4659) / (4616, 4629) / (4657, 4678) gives 0.6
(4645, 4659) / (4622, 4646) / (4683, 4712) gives 0.4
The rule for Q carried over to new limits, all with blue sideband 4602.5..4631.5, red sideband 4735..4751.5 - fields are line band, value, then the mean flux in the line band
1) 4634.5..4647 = 0.020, 214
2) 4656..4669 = -0.036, 223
